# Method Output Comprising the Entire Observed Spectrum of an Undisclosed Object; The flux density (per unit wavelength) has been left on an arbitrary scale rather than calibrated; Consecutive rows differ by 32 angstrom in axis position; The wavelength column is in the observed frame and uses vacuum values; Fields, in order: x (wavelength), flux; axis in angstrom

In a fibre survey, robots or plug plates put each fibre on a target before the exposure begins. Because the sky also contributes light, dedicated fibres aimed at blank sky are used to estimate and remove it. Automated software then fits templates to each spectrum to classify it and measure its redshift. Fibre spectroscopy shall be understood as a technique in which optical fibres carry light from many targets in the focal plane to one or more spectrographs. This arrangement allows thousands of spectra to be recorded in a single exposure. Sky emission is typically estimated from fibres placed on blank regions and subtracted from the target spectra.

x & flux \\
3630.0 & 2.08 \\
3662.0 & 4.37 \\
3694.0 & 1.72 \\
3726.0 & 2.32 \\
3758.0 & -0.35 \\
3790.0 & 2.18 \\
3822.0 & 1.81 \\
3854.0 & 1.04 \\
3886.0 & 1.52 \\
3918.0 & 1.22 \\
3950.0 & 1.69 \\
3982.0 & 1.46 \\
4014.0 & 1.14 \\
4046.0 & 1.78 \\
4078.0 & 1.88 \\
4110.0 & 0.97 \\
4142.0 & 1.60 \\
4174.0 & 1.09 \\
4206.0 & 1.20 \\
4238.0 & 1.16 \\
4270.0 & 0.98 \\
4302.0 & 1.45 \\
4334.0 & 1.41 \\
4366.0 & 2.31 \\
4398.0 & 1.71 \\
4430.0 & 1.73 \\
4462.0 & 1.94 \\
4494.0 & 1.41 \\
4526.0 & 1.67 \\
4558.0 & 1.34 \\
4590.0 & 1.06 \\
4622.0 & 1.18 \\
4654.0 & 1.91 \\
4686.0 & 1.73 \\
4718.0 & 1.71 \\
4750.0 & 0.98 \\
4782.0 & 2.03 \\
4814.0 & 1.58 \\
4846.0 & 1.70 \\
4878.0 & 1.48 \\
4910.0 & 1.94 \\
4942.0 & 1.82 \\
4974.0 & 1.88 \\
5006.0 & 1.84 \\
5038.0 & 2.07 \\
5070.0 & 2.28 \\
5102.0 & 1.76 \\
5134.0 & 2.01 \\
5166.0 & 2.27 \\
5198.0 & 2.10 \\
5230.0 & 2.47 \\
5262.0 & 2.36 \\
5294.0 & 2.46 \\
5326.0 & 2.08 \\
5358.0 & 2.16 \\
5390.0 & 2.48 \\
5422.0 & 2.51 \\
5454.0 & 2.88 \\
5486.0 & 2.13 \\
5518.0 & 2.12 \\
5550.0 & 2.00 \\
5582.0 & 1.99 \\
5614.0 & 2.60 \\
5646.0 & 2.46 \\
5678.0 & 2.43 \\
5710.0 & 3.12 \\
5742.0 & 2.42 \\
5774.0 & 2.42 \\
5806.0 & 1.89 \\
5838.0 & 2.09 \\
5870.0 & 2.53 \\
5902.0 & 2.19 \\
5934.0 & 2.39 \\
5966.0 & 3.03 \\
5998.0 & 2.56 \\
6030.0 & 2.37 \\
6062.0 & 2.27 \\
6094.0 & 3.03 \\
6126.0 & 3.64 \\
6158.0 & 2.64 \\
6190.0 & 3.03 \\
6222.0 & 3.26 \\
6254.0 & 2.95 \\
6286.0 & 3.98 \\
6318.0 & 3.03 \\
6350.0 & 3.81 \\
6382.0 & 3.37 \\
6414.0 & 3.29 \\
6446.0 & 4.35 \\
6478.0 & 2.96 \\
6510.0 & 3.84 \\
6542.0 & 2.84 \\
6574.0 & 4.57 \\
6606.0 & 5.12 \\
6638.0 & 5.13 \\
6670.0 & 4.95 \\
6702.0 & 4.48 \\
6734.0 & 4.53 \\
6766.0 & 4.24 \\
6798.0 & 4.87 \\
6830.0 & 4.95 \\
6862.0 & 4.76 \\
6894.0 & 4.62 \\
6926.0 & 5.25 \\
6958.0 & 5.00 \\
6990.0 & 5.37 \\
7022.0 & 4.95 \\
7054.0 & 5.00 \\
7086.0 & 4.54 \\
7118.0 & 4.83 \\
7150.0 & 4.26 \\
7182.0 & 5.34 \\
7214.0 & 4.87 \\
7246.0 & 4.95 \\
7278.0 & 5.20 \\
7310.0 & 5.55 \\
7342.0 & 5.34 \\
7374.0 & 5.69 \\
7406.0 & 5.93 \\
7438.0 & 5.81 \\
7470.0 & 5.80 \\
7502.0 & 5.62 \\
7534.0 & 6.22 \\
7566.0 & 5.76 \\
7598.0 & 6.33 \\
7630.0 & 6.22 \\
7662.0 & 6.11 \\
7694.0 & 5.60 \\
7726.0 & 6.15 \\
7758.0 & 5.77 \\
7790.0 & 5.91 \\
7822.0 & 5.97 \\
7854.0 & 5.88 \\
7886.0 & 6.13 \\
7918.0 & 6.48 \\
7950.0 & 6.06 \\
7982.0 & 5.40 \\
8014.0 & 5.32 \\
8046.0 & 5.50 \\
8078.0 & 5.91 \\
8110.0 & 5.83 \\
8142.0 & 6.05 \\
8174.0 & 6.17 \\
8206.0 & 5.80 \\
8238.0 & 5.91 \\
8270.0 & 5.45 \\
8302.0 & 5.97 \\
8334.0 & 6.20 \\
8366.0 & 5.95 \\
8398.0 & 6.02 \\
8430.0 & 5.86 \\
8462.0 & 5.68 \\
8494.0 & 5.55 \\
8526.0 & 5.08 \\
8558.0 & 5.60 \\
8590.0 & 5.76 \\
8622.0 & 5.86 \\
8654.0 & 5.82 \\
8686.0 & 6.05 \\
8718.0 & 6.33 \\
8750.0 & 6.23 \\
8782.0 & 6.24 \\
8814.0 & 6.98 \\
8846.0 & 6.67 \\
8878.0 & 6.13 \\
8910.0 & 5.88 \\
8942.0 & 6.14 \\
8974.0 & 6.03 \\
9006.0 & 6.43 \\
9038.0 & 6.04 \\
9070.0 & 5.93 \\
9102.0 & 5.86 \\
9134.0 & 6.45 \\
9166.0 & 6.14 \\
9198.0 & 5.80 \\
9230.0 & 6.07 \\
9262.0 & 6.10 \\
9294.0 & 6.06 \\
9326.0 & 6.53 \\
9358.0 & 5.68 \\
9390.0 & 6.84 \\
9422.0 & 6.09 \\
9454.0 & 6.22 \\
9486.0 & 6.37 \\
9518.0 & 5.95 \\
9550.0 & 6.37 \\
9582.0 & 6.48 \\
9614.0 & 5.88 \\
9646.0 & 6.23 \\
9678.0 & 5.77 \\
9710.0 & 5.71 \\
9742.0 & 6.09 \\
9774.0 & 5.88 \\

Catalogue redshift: 0.65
